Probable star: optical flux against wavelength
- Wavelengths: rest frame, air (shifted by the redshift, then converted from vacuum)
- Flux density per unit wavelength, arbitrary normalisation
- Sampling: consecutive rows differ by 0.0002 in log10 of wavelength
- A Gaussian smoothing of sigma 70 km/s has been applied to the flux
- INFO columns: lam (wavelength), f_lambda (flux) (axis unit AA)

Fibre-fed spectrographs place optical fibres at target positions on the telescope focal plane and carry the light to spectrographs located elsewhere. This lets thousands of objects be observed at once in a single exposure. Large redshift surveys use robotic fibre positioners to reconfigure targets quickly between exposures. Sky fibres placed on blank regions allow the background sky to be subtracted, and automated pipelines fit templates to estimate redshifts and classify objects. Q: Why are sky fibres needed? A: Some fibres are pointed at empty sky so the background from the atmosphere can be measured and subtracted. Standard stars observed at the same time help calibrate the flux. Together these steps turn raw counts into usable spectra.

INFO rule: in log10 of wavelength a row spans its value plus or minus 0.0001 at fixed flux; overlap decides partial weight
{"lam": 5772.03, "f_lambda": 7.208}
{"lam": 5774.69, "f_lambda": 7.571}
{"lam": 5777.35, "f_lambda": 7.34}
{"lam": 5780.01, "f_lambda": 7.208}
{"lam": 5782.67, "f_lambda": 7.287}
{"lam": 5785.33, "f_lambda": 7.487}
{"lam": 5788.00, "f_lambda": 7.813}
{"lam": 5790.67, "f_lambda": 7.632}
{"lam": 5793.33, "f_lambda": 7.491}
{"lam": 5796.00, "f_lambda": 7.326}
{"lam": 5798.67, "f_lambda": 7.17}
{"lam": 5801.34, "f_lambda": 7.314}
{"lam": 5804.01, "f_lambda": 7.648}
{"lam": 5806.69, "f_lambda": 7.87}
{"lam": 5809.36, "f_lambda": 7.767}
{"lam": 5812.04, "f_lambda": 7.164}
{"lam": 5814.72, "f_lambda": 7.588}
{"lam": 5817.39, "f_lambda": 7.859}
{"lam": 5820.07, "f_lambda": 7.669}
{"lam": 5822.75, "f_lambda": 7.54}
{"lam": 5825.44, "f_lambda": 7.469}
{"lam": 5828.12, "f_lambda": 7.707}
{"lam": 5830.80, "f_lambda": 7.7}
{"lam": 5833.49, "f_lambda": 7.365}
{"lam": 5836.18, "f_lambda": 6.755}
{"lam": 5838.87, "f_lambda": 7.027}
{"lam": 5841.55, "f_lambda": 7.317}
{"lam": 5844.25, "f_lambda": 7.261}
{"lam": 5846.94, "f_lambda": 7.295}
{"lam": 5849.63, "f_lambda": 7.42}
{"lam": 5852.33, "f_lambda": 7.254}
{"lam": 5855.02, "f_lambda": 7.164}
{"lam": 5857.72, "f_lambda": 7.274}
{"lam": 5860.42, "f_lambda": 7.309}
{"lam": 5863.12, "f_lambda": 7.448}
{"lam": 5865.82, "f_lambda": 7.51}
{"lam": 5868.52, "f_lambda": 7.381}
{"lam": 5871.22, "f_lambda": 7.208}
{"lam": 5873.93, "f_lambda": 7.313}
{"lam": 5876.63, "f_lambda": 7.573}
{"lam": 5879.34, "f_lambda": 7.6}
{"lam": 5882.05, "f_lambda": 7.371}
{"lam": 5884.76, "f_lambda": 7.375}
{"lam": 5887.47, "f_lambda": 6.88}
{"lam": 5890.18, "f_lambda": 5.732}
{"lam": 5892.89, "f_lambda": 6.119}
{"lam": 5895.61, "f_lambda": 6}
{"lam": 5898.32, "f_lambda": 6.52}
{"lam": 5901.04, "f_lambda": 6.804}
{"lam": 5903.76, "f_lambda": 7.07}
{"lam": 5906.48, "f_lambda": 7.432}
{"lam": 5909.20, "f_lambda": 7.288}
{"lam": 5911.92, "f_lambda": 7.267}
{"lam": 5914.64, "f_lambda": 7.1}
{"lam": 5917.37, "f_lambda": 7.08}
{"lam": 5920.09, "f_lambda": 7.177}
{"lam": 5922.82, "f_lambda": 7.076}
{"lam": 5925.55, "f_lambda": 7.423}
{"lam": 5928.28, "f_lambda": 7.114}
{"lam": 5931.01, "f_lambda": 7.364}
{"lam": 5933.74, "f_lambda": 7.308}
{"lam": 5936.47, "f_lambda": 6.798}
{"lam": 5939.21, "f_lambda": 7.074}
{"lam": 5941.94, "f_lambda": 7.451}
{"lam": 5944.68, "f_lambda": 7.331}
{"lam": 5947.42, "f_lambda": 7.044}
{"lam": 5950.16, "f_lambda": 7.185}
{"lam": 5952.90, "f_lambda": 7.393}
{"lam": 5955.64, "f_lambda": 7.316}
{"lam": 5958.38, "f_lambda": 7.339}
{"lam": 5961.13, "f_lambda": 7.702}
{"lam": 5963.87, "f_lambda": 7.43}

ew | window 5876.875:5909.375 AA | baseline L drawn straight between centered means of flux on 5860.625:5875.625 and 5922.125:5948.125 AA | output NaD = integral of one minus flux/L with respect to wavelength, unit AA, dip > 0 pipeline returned 2.0 AA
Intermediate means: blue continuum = 7.37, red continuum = 7.21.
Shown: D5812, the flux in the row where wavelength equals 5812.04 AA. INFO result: 7.164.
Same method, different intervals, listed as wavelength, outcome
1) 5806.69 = 7.87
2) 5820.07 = 7.669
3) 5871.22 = 7.208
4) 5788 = 7.813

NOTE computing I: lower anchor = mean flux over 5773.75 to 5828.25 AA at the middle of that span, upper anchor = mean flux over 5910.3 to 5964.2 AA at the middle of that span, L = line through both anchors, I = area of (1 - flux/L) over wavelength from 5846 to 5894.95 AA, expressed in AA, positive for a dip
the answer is 1.5 AA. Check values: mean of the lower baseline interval 7.52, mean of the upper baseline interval 7.25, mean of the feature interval 7.16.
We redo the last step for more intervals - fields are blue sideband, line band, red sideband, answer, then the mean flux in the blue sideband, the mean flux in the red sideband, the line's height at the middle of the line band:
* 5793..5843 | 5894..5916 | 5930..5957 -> 1.12 AA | 7.46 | 7.23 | 7.3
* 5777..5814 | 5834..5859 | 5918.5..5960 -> 0.62 AA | 7.47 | 7.23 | 7.38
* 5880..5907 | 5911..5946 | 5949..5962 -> -0.50 AA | 6.73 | 7.38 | 7.1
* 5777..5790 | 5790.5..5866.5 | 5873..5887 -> 0.10 AA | 7.44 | 7.42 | 7.43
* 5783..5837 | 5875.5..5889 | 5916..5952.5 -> -0.01 AA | 7.52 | 7.19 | 7.33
